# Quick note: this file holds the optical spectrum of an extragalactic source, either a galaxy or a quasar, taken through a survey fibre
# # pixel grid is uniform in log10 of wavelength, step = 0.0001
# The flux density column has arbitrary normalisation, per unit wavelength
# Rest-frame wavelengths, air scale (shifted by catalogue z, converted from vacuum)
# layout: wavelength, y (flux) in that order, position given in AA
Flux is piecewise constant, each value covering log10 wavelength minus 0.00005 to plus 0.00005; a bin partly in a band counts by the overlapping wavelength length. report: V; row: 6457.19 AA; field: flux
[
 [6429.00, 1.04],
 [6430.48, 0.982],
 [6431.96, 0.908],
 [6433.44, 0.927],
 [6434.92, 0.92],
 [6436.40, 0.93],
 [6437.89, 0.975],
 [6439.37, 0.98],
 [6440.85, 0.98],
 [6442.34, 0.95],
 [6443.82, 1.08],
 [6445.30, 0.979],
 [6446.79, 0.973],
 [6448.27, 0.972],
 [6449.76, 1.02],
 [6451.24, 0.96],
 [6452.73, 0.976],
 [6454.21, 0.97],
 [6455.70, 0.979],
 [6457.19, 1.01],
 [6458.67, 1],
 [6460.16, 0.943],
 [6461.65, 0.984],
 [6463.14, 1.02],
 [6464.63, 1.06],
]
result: 1.01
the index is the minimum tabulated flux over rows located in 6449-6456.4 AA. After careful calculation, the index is 0.96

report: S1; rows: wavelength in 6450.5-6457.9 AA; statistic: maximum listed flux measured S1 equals 1.01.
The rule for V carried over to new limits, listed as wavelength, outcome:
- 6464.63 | 1.06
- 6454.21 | 0.97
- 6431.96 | 0.908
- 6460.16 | 0.943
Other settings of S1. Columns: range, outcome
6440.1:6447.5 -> 1.08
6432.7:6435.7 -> 0.927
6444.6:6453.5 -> 1.02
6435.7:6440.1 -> 0.98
